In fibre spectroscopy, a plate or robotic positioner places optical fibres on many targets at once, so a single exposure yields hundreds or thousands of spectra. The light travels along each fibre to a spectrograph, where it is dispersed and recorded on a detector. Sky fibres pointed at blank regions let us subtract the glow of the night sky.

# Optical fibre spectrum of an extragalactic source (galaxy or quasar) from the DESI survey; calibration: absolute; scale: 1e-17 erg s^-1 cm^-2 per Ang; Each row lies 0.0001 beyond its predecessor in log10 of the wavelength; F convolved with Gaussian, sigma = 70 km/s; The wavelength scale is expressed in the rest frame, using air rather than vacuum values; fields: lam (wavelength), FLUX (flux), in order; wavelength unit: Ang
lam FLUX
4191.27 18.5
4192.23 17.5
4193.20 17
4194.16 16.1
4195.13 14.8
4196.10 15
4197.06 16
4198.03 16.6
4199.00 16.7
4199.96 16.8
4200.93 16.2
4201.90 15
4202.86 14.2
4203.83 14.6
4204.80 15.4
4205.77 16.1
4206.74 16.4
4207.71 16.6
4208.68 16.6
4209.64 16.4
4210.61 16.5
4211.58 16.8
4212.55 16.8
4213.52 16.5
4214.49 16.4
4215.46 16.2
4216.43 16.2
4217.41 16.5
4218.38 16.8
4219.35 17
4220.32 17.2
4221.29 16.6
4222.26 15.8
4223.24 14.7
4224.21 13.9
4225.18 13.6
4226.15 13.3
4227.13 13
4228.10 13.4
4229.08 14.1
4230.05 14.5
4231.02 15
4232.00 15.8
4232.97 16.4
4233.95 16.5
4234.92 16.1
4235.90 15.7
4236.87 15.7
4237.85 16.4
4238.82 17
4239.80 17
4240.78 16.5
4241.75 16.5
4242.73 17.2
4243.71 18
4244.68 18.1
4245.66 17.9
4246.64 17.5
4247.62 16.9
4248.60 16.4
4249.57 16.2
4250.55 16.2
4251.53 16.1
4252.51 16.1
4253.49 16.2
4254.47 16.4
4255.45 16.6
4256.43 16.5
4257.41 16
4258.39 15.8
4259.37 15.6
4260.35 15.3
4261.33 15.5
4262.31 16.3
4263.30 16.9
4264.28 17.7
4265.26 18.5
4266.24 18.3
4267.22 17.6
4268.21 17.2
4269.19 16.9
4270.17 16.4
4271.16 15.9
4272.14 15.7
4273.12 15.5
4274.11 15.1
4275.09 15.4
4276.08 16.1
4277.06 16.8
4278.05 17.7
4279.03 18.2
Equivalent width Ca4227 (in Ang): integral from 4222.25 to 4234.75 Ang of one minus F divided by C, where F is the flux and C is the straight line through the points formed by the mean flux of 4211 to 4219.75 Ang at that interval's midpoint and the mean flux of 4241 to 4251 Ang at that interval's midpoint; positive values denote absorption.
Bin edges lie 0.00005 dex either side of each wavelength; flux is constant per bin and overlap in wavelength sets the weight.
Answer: 1.62 Ang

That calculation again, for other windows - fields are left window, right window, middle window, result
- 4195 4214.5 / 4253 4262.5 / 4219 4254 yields 0.1 Ang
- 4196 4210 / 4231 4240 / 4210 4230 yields 0.6 Ang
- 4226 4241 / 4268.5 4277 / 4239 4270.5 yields -2.1 Ang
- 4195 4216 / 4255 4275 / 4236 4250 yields -0.5 Ang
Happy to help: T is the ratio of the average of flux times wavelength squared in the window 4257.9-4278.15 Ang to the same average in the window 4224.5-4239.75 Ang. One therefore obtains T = 1.11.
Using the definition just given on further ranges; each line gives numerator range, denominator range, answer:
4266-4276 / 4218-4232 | 1.12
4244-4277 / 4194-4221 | 1.05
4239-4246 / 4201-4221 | 1.08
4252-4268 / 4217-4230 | 1.12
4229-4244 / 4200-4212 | 1.03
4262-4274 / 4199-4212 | 1.08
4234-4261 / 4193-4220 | 1.04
